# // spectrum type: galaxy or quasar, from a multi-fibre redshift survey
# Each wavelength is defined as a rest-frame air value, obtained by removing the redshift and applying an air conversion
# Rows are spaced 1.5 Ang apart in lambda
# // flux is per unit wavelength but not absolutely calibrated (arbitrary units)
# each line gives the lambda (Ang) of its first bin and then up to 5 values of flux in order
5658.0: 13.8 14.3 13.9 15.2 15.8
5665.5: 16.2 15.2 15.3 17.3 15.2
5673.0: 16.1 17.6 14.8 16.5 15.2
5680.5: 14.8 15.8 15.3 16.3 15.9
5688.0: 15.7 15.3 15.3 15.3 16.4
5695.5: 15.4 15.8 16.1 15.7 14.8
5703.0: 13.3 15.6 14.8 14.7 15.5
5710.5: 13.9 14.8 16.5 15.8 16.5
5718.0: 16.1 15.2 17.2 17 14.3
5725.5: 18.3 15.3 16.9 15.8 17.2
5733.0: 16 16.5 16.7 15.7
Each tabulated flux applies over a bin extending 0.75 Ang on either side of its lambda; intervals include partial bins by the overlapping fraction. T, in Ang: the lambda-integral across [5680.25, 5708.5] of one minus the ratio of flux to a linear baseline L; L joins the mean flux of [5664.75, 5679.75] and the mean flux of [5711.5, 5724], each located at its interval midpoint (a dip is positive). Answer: 1.06 Ang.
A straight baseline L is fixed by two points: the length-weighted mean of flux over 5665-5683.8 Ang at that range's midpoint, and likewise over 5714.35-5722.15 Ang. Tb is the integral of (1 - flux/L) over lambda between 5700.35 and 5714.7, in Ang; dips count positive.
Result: 1.1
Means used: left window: 15.8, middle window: 14.9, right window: 16.2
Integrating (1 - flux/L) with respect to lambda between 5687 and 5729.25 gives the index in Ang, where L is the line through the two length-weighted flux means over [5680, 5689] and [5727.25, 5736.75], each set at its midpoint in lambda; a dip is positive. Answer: 1.1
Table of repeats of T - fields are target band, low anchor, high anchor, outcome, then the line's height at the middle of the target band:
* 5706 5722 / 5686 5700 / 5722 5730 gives 0.5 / 16.1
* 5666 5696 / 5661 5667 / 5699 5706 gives -1.1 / 15.2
